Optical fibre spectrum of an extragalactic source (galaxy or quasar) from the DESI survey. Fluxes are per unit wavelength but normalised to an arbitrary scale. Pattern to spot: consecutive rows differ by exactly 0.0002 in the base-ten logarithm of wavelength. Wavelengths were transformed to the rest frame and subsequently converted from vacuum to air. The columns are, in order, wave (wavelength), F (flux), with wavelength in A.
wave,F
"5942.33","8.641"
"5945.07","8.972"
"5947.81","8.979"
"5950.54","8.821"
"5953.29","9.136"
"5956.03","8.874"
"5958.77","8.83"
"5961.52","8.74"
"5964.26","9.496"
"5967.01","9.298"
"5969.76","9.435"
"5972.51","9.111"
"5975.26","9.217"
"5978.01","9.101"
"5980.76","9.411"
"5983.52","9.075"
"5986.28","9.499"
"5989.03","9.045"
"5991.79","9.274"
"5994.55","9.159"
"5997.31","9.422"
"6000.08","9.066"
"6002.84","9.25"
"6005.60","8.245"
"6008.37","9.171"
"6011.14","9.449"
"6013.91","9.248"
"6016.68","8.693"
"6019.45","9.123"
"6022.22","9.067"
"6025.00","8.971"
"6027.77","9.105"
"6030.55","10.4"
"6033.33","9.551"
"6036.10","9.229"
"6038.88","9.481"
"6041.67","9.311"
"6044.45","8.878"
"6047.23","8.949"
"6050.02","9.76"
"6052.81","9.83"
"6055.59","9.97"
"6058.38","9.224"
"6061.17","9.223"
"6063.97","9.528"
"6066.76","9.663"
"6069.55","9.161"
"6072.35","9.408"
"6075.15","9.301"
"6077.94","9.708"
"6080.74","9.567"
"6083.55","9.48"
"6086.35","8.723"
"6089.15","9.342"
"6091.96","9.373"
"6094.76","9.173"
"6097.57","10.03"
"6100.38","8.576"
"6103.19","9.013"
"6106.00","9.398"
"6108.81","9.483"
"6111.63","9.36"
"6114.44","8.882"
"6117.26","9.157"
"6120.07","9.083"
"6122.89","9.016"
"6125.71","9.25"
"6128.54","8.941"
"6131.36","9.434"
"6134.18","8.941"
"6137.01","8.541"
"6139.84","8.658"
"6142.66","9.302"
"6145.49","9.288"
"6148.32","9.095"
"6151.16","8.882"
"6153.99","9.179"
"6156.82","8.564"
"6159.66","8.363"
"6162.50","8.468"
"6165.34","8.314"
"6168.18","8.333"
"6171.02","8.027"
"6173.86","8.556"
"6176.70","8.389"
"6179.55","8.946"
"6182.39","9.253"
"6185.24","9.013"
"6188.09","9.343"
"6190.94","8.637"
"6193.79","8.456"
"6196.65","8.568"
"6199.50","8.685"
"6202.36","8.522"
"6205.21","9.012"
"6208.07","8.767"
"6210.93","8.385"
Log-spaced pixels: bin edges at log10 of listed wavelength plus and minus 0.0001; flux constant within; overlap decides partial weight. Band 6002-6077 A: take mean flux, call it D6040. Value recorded 9.31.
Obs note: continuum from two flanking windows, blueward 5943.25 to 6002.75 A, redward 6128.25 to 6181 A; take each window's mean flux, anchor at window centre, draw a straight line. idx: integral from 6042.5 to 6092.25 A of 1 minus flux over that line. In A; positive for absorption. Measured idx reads -2.55 A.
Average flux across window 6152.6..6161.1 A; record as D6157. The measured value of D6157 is 8.7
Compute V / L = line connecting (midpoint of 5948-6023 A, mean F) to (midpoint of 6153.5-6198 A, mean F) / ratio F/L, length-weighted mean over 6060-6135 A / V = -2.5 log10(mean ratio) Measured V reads -0.05 mag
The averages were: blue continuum 9.12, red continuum 8.64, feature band 9.27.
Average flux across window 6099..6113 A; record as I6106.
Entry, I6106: 9.17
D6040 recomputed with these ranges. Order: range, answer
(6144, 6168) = 8.75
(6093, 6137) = 9.16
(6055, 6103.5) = 9.36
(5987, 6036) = 9.2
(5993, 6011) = 9.08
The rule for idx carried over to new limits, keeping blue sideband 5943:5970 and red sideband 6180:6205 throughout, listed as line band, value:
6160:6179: 1.01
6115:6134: -0.51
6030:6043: -0.84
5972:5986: -0.31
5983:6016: -0.58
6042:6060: -0.96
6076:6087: -0.60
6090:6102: -0.51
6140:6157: -0.37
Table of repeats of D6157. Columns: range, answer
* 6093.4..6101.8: 9.26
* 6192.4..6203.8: 8.56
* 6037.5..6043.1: 9.38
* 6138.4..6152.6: 9.04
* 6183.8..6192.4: 8.99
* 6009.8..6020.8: 9.13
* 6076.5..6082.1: 9.65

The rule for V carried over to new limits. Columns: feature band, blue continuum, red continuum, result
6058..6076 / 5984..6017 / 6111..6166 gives -0.04 mag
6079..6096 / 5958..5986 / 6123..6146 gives -0.02 mag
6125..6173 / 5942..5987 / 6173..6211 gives 0.01 mag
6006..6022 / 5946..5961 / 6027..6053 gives 0.02 mag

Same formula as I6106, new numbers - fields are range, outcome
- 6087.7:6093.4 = 9.36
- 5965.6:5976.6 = 9.26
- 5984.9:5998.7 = 9.28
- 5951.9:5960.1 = 8.94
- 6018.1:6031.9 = 9.33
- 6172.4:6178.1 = 8.48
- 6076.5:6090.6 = 9.36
